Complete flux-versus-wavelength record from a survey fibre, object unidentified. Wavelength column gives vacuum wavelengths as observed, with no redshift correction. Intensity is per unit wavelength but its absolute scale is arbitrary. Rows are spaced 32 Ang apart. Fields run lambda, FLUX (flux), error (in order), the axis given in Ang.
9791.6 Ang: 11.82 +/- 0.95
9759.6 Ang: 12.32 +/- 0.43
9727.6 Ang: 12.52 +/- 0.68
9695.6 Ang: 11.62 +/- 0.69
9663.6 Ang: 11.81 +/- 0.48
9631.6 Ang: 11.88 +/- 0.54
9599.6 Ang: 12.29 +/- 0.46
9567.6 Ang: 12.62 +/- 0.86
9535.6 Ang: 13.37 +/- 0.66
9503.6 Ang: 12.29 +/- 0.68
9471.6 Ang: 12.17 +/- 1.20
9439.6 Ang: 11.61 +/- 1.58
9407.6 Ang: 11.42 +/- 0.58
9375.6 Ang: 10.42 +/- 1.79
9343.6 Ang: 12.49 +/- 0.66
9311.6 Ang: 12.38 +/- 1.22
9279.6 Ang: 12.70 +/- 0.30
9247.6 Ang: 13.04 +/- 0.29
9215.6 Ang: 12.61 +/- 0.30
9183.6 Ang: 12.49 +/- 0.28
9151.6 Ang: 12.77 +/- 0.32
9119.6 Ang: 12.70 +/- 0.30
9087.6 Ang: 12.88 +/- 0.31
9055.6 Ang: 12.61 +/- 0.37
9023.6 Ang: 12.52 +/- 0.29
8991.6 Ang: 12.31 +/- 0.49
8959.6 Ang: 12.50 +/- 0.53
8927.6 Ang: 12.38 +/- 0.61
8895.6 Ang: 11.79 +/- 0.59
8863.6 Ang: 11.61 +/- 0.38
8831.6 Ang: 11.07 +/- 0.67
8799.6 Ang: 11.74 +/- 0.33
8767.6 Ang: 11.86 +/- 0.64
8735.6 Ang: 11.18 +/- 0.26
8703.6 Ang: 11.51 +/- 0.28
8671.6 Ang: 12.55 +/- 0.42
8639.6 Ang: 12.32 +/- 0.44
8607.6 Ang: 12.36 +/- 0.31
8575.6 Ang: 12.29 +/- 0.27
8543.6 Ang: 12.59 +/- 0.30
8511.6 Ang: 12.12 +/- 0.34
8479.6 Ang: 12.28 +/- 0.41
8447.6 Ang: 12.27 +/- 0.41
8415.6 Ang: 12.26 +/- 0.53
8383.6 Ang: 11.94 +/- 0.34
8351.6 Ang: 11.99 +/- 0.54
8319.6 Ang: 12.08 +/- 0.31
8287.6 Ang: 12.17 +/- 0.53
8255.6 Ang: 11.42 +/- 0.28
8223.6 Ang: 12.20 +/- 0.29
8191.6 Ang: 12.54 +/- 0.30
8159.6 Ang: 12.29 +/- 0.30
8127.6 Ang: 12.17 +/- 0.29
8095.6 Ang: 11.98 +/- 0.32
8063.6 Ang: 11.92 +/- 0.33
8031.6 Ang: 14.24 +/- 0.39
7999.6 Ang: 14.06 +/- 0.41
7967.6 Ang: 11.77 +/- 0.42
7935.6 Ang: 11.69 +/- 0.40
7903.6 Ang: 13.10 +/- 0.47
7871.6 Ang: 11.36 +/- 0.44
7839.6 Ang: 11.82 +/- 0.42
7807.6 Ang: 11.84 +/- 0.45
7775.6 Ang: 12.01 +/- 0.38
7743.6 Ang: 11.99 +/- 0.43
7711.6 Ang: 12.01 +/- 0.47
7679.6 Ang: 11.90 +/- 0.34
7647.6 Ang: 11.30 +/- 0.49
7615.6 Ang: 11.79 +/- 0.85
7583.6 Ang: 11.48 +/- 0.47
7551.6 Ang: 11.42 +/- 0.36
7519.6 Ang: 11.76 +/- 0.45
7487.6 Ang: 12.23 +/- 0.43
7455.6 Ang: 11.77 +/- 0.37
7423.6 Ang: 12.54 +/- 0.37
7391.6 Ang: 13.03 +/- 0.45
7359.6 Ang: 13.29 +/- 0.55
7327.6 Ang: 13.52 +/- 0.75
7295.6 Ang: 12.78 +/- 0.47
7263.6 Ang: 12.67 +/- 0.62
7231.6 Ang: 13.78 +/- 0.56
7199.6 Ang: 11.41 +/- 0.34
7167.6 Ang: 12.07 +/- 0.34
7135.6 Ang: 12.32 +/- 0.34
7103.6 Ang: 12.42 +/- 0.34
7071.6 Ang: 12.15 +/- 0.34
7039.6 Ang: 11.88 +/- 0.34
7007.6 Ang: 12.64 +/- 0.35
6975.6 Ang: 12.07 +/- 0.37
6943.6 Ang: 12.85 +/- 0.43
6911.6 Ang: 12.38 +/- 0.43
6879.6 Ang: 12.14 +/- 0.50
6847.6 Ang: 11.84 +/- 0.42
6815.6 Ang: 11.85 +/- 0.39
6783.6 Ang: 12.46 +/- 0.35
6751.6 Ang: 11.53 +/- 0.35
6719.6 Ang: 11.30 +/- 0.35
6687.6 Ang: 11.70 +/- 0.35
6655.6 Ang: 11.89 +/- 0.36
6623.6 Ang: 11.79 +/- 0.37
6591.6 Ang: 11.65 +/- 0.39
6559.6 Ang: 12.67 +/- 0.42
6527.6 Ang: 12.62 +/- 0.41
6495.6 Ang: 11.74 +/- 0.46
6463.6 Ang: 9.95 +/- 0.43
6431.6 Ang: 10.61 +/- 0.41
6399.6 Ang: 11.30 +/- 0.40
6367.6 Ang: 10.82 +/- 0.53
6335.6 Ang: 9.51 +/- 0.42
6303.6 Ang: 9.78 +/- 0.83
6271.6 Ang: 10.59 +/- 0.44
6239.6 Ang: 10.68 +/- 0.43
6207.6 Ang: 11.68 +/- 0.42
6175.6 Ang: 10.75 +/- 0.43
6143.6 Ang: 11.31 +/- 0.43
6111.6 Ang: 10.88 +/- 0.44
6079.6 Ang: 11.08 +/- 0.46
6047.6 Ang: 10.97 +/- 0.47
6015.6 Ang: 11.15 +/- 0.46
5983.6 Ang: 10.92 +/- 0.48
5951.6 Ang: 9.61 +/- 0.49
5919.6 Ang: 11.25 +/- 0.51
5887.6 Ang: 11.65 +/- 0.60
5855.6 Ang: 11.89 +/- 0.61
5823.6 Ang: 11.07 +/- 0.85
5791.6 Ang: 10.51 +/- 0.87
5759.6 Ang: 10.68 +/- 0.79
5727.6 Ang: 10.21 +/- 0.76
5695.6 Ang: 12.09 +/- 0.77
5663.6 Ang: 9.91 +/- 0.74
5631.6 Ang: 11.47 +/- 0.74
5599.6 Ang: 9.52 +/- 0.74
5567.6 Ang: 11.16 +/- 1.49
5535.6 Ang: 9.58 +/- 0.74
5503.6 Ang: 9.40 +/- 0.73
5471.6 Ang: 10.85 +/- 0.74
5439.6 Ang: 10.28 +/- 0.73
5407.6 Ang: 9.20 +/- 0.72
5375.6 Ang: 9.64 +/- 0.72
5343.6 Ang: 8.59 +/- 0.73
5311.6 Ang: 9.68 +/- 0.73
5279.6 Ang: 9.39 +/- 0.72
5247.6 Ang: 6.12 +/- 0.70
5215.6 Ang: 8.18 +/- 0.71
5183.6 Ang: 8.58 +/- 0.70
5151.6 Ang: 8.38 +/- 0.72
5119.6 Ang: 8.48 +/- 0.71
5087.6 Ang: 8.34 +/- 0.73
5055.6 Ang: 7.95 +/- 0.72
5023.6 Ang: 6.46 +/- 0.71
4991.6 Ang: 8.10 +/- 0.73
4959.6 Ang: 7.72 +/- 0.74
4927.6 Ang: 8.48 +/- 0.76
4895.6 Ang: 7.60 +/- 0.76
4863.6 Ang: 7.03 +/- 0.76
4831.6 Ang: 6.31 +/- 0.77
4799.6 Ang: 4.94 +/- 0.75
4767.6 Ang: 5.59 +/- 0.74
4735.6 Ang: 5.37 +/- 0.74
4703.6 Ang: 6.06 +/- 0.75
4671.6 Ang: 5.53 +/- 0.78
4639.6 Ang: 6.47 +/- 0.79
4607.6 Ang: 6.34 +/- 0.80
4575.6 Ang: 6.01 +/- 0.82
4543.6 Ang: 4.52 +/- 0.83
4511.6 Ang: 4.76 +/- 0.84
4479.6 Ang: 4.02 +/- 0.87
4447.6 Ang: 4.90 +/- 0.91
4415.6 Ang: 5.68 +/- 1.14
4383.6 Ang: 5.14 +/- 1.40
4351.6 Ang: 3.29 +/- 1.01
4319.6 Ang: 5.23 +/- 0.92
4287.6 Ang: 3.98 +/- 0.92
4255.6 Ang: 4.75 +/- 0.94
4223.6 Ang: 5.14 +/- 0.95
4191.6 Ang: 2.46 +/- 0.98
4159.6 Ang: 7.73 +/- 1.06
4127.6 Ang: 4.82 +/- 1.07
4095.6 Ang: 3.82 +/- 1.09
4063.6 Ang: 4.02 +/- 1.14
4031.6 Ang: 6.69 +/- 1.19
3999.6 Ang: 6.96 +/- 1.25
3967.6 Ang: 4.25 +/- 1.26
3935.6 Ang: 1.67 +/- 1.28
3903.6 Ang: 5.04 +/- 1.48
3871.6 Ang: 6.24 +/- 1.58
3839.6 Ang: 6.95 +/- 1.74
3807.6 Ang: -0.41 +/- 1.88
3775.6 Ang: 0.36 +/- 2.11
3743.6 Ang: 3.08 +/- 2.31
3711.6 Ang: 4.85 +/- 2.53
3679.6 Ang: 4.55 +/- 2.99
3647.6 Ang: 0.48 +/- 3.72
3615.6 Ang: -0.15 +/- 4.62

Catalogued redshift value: 0.22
